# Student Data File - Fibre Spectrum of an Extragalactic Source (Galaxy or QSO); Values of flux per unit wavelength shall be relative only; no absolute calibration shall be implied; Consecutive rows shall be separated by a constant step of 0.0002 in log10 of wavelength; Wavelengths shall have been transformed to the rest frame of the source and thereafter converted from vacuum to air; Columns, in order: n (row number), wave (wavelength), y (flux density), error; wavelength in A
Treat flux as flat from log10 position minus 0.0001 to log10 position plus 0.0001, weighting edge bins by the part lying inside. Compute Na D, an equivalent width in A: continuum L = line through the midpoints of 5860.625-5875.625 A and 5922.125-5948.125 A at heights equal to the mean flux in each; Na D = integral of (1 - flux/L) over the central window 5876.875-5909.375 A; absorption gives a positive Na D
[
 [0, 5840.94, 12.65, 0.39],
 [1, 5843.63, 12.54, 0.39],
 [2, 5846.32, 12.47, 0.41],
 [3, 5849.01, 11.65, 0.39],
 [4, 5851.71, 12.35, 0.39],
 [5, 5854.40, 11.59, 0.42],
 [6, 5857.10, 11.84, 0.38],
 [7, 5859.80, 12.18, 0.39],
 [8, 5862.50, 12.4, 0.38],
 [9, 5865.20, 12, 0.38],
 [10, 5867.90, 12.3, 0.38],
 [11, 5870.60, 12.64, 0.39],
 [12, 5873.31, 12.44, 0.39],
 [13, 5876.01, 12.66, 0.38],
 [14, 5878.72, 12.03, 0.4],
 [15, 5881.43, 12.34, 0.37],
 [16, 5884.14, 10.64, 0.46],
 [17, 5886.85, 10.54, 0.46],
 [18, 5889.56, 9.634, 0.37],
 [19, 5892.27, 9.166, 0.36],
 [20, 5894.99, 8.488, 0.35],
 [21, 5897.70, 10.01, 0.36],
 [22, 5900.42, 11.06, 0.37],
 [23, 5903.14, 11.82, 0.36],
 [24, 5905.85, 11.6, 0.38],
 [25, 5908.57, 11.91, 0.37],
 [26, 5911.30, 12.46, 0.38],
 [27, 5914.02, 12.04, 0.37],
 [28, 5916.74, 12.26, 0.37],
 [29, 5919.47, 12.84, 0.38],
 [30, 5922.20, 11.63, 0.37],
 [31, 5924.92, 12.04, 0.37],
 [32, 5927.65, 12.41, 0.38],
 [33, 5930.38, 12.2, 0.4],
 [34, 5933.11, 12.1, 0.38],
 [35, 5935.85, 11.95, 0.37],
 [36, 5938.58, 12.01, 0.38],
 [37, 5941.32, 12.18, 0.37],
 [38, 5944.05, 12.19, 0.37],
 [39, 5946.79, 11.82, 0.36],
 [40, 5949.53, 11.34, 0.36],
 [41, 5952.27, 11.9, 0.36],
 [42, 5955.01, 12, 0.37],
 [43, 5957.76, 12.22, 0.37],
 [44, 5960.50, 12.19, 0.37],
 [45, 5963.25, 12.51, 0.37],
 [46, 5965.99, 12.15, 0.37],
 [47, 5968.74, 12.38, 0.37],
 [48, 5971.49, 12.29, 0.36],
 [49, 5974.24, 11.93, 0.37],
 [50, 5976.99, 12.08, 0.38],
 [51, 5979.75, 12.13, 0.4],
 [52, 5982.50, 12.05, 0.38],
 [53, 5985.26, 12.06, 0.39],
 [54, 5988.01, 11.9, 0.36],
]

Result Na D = 3.9 A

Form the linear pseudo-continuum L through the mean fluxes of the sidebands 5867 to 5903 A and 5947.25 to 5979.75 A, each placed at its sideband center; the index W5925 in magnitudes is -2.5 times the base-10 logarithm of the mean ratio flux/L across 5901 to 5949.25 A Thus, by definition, -0.04 mag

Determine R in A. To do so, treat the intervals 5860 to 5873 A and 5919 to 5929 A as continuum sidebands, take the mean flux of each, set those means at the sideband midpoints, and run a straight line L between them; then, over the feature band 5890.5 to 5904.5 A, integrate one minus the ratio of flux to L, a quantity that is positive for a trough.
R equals 2.5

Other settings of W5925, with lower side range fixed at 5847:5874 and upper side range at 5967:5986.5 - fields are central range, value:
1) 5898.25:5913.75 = 0.04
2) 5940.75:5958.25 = 0.02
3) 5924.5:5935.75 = 0.00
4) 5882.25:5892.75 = 0.19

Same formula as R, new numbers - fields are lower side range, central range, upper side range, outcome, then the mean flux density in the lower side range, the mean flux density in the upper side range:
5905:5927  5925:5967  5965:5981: 0.2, 12.1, 12.2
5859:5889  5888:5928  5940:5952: 2.2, 11.9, 11.9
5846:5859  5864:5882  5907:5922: -0.5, 11.9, 12.2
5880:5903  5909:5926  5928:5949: -1.4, 10.3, 12.1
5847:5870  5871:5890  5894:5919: 0.2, 12.1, 11.4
